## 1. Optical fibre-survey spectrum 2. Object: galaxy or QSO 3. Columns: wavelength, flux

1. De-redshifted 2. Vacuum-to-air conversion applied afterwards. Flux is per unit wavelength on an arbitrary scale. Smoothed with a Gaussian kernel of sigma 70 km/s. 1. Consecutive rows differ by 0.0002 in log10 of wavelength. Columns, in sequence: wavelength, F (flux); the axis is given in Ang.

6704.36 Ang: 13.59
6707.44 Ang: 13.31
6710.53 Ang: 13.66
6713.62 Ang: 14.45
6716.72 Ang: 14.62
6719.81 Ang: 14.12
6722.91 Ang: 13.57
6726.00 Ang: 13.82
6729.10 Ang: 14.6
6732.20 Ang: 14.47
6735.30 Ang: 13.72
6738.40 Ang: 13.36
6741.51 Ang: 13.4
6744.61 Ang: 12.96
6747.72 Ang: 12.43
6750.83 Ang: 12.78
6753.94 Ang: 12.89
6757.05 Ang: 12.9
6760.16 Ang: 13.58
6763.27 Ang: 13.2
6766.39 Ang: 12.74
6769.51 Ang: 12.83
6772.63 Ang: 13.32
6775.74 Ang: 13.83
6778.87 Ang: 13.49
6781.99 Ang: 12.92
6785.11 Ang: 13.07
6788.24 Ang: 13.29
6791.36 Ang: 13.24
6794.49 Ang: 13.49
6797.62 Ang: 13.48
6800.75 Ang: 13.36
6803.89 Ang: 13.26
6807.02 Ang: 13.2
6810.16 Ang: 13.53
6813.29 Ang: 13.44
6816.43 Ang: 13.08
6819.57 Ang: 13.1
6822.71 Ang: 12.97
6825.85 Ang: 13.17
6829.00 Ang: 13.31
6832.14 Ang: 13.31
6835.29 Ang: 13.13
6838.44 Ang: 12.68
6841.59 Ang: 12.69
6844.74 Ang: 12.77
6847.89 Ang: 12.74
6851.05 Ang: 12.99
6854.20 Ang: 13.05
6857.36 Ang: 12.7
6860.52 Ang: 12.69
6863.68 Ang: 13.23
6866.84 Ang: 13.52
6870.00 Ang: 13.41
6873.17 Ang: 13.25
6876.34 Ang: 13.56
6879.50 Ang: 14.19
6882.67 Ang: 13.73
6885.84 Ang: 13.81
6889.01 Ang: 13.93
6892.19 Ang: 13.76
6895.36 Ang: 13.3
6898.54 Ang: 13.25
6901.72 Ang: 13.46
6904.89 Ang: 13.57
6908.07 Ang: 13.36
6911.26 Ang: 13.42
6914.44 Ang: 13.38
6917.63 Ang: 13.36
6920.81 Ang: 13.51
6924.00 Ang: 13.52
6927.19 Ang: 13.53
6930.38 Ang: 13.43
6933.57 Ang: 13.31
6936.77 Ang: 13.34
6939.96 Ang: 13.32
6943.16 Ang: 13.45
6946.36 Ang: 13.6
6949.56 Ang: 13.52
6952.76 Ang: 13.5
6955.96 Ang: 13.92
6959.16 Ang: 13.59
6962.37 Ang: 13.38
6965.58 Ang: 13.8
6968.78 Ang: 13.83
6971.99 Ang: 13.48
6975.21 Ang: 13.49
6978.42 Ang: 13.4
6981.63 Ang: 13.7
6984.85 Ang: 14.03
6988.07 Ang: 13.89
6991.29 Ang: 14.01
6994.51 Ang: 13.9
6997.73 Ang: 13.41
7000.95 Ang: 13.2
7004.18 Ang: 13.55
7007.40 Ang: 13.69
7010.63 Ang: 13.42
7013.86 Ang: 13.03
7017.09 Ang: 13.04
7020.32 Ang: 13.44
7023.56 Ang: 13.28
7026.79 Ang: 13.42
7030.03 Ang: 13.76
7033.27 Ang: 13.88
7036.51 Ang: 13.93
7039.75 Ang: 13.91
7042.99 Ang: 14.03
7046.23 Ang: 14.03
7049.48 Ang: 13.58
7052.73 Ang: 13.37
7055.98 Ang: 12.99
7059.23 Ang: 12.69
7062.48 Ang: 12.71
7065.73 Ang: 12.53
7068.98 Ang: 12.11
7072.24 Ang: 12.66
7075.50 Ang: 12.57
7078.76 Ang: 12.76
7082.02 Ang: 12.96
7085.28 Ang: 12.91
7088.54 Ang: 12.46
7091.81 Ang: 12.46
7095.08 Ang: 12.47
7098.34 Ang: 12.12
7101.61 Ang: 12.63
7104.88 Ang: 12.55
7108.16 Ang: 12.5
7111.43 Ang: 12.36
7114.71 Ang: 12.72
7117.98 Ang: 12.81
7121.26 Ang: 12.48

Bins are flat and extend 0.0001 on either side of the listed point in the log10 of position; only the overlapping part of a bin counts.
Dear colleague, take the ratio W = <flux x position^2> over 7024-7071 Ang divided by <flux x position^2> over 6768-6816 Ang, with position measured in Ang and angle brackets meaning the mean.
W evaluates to 1.08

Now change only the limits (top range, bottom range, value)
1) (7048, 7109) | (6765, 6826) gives 1.04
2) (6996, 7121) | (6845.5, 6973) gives 1.01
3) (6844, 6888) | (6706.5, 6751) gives 1.01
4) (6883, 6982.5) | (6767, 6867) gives 1.06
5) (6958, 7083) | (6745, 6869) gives 1.09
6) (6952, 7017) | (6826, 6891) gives 1.07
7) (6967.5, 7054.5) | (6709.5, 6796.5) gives 1.09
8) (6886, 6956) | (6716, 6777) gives 1.06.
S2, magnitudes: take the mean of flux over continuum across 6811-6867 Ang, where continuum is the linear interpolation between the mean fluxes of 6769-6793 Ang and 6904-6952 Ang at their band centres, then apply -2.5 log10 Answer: 0.03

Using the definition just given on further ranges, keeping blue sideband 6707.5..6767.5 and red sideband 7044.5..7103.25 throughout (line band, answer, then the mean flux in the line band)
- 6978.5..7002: -0.06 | 13.7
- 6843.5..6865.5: 0.03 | 12.9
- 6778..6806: 0.01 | 13.3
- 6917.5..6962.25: -0.03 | 13.5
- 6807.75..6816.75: 0.00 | 13.4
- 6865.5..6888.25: -0.03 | 13.7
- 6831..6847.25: 0.03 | 12.9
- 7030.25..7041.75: -0.08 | 13.9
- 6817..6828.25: 0.02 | 13.1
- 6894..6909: -0.02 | 13.4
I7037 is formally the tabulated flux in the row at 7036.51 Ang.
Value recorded 13.93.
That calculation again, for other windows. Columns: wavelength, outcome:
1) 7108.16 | 12.5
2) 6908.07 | 13.36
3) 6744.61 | 12.96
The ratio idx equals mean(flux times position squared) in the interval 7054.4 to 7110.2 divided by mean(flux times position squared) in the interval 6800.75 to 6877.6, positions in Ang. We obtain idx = 1.0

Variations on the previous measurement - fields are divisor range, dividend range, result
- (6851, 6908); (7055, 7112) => 0.99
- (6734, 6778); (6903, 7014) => 1.09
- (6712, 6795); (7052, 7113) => 1.03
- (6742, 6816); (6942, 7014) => 1.09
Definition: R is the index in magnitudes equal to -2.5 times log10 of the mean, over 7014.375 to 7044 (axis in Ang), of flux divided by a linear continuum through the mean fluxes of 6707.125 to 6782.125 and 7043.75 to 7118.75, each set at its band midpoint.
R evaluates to -0.06 mag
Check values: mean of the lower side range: 13.5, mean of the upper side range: 12.8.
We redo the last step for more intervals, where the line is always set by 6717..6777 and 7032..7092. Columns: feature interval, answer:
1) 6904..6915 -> -0.01 mag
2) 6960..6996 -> -0.04 mag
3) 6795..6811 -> 0.00 mag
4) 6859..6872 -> 0.01 mag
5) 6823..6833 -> 0.01 mag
